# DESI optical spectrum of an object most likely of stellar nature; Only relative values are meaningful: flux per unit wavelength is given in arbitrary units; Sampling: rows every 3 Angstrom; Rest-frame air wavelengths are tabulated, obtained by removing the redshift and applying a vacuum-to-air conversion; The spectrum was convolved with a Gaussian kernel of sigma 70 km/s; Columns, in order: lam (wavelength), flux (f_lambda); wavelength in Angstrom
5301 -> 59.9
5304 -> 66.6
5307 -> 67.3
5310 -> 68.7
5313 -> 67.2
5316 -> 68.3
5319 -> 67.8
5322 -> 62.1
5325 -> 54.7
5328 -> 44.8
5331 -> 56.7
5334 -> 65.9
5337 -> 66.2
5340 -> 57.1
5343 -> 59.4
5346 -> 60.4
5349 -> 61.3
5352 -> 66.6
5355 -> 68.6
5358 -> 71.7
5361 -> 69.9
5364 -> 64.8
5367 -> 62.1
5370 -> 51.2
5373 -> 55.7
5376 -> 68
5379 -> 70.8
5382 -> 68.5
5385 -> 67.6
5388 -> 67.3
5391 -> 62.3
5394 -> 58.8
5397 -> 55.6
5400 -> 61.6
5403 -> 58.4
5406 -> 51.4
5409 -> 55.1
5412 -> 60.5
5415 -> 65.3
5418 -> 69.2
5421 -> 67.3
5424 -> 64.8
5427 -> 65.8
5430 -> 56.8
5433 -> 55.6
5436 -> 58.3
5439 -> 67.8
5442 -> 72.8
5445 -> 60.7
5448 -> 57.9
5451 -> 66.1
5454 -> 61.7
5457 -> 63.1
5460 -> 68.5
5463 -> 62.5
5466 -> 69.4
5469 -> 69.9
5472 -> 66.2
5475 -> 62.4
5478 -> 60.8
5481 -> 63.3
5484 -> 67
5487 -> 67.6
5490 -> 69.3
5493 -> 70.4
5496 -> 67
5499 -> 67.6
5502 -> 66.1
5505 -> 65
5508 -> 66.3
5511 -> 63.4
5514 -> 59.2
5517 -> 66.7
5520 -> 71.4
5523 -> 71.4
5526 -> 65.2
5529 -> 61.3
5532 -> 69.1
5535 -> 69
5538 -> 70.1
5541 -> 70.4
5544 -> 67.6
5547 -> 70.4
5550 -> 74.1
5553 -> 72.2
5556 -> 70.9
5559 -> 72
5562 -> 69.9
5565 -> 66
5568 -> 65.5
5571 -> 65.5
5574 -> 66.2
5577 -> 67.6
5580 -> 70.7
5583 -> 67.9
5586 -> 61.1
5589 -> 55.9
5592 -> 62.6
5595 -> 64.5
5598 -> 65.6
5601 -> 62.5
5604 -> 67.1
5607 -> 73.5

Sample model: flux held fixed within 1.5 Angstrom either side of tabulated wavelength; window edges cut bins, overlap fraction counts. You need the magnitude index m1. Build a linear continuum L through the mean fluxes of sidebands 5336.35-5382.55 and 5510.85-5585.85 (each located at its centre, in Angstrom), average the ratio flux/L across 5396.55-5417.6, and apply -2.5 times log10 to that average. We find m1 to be 0.10 mag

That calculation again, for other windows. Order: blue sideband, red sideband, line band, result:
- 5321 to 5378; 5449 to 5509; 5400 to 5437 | 0.054 mag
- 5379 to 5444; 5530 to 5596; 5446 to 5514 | -0.008 mag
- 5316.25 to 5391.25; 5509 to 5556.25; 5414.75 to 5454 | 0.029 mag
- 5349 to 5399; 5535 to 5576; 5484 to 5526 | 0.014 mag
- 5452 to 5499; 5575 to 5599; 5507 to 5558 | -0.049 mag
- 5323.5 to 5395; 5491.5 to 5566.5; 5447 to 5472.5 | 0.012 mag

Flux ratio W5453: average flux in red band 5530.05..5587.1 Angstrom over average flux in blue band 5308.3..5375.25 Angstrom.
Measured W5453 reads 1.1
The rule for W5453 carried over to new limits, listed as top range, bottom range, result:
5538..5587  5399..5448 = 1.11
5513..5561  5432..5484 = 1.08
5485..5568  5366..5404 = 1.09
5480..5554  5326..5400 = 1.08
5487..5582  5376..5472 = 1.07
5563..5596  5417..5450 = 1.03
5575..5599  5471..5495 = 0.98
